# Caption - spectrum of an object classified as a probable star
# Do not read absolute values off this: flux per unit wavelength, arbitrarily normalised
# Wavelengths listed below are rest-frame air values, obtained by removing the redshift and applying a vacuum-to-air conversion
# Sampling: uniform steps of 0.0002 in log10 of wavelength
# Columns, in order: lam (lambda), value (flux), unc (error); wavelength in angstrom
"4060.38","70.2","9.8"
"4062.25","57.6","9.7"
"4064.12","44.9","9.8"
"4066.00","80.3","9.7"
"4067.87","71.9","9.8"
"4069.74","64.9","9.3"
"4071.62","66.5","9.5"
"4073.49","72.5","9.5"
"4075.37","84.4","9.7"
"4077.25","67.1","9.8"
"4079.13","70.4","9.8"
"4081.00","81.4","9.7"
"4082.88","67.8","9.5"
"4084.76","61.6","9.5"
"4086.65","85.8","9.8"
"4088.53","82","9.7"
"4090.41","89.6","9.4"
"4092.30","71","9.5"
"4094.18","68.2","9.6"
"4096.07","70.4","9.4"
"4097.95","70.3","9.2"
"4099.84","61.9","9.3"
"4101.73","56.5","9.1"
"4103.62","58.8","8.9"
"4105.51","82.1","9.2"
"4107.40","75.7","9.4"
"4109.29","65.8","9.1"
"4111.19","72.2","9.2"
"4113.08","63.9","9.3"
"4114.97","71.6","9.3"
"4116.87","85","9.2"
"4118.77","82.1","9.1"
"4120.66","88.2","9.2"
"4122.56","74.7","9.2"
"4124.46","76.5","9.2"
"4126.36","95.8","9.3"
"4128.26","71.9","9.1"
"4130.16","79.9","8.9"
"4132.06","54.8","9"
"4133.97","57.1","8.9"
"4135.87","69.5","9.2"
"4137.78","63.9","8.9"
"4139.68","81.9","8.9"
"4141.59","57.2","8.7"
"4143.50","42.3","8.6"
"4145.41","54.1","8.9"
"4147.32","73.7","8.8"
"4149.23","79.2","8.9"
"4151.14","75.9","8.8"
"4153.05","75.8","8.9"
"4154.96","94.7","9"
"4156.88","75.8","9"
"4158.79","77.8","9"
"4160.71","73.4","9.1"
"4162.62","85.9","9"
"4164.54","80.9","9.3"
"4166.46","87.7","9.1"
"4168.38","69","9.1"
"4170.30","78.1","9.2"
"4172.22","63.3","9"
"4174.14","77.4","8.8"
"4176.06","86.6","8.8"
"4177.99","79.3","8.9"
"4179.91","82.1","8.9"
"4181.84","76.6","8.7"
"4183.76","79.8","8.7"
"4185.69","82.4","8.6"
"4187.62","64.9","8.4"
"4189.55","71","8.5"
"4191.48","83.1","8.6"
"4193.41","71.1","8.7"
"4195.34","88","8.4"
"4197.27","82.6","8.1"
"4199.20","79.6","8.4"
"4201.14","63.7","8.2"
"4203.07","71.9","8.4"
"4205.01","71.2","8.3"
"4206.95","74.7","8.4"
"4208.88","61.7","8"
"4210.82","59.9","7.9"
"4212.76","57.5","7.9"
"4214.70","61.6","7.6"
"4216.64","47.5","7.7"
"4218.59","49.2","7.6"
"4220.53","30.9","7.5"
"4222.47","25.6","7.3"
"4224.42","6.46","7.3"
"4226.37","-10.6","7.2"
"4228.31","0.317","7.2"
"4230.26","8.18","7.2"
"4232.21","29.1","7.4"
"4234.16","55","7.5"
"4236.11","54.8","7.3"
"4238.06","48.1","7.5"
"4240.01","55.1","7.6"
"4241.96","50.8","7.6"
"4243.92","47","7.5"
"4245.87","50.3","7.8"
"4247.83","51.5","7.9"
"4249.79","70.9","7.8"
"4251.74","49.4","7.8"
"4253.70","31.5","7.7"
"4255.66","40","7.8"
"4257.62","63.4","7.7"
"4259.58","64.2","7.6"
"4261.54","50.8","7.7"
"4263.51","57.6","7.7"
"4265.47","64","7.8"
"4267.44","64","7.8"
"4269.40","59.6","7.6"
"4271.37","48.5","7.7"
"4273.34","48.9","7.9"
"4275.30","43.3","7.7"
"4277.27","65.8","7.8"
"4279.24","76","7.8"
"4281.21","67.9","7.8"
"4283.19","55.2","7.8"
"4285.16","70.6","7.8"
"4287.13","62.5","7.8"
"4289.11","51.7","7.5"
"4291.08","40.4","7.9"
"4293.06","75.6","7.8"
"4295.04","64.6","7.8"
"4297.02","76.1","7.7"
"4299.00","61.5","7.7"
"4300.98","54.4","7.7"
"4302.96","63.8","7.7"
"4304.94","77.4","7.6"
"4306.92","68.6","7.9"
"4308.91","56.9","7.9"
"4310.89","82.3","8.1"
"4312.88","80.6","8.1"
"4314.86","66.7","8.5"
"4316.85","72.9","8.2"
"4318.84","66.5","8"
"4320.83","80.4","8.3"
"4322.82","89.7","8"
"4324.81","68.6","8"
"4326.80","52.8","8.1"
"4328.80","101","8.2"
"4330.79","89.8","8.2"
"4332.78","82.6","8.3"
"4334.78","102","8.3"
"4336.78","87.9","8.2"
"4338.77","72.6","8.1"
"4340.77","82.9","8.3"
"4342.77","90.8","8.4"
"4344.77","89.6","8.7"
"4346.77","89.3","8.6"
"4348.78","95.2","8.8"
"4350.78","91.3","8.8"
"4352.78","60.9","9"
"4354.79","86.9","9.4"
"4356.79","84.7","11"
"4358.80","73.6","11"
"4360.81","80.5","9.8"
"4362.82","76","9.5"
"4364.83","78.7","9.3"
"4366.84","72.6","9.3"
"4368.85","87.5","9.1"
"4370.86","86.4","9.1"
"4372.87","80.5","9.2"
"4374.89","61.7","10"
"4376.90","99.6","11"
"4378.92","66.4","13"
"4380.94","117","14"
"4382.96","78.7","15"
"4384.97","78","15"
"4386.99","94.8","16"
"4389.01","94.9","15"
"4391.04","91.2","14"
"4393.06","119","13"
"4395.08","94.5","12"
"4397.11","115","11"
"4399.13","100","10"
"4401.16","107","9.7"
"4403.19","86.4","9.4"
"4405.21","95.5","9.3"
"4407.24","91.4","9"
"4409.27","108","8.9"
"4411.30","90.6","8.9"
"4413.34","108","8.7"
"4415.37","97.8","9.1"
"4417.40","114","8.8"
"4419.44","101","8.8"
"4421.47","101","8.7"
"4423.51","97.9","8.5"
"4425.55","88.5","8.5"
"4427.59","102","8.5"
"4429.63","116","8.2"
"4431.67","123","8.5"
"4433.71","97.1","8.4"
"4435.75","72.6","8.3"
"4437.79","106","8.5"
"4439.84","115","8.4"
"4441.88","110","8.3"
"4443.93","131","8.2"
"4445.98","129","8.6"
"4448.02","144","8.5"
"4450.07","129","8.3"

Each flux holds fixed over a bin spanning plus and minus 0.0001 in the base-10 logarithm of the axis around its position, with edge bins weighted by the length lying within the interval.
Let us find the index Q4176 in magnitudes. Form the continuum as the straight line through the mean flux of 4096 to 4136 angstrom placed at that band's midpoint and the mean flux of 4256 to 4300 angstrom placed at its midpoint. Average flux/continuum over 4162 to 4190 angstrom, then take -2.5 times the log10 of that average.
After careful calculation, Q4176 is -0.15 mag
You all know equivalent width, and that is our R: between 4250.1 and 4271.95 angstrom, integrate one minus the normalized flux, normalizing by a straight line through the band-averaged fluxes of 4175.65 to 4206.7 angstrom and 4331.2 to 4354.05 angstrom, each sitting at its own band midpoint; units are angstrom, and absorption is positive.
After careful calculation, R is 7.2 angstrom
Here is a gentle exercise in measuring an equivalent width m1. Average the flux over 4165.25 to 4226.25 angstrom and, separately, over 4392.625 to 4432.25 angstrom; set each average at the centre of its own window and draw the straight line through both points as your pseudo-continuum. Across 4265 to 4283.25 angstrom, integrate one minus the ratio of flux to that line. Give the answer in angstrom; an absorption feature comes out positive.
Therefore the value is 4.6 angstrom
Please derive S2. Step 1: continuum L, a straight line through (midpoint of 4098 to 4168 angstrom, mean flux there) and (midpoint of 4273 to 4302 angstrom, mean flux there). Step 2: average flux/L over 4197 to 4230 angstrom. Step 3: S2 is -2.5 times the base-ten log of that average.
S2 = 0.379 mag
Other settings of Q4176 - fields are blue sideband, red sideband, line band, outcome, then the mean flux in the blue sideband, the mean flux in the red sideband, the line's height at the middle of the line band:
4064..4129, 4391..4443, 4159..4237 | 0.308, 73.3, 102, 82.4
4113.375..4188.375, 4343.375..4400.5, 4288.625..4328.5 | 0.223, 75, 87.5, 83.9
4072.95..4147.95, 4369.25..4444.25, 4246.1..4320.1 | 0.382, 71.5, 98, 86.9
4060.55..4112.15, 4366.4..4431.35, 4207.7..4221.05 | 0.442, 70.4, 95.6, 80.7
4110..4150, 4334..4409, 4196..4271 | 0.486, 71.1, 88.3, 78.5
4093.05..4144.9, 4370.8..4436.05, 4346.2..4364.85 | 0.131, 70.2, 96.7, 92.2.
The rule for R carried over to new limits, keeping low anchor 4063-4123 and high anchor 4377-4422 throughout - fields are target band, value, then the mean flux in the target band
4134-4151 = 2.44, 65.3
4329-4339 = 0.33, 89.3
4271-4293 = 7.40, 58.4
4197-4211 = 1.84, 70.7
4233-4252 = 7.06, 53.2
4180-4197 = 0.53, 77.6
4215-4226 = 6.81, 31.4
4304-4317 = 2.62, 72.1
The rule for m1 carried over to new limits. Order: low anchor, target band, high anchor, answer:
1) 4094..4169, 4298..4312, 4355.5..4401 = 2.85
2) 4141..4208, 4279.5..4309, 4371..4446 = 8.01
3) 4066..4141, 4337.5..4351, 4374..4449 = 1.12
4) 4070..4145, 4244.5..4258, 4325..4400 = 5.00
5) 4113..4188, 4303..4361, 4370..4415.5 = 6.08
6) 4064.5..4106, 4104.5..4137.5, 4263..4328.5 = -1.77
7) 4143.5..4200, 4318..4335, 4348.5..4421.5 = 1.25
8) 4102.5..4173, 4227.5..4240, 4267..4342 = 6.39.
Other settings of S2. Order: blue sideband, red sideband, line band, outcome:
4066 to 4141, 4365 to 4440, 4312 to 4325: 0.18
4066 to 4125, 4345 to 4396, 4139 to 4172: 0.03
